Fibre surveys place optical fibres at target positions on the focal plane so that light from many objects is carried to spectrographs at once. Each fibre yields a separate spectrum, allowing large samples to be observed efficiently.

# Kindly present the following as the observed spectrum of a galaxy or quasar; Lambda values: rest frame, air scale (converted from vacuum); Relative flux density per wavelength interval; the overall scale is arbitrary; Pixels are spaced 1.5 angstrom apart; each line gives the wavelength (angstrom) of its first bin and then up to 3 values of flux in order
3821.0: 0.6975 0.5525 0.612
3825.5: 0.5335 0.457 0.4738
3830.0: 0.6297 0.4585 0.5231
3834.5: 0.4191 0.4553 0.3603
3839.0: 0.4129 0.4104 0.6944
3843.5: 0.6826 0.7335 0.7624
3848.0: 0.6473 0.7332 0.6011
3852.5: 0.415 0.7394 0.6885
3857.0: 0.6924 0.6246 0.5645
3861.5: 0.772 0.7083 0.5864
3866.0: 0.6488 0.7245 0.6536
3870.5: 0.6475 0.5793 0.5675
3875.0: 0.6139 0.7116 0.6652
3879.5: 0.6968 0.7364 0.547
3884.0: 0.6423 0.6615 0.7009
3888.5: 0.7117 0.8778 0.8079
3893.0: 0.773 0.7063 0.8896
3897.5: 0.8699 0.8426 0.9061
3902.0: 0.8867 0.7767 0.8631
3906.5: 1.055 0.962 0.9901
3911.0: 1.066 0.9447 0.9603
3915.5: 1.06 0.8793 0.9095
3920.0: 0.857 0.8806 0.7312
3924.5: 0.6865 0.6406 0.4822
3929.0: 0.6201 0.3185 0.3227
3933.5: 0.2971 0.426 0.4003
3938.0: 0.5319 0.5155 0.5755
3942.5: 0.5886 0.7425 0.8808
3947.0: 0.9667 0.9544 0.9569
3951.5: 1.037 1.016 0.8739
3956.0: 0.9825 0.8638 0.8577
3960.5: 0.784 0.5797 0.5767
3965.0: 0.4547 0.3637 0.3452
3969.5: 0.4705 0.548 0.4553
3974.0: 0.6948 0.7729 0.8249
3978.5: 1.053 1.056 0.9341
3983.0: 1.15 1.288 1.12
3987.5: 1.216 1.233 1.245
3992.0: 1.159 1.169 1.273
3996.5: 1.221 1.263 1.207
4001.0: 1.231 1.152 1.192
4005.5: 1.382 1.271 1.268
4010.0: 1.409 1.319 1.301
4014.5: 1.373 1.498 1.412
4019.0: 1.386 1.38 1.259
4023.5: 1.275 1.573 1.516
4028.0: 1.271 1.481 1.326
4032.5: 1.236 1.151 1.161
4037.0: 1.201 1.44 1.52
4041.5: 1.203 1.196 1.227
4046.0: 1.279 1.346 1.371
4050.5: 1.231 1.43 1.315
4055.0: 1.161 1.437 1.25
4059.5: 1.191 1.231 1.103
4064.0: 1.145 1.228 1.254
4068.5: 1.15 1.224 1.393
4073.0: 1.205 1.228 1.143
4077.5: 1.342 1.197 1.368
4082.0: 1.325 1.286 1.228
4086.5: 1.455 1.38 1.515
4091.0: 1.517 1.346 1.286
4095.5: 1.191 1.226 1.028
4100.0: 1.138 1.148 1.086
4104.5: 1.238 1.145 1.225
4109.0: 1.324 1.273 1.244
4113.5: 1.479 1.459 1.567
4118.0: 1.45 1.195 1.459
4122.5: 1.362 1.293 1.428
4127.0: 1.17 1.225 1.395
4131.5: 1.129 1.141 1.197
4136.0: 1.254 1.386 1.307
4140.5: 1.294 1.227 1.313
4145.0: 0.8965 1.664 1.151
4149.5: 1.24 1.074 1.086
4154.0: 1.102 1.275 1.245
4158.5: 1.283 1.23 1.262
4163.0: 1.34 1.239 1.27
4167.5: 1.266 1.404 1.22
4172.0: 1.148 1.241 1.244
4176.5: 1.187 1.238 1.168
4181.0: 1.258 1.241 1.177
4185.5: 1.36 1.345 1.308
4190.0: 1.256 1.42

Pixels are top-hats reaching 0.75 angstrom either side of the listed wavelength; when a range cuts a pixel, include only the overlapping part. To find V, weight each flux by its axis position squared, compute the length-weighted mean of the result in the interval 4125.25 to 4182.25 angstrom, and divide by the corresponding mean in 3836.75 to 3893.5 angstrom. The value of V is 2.2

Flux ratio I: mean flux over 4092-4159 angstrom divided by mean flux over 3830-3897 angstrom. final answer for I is 1.96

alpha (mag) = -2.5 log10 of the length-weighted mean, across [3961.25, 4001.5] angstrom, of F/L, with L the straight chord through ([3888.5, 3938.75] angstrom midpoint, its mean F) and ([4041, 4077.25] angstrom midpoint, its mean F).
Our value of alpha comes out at 0.09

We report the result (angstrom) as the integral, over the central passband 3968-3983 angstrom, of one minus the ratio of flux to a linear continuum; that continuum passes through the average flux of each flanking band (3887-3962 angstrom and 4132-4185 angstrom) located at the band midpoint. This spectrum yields 2.2 angstrom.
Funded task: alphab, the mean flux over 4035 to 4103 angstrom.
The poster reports 1.27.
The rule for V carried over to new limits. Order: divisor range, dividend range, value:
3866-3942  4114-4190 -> 1.99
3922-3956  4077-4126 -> 2.11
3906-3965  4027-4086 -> 1.78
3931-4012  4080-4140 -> 1.55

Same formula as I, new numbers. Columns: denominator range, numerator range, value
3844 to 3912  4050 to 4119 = 1.74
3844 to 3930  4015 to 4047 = 1.78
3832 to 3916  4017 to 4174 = 1.80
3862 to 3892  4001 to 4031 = 2.00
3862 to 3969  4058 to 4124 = 1.75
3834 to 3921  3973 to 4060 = 1.72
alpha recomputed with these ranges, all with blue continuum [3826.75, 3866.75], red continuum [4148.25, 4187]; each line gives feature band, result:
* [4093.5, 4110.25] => -0.08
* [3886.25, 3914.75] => -0.24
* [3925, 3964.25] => 0.16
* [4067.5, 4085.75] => -0.19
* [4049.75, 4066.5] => -0.23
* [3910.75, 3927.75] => -0.15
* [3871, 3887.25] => 0.02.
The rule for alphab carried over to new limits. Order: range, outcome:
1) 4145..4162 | 1.22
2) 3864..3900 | 0.705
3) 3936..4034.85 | 1.03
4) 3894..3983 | 0.758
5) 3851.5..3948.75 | 0.718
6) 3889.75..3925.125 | 0.883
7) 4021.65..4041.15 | 1.34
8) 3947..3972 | 0.733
